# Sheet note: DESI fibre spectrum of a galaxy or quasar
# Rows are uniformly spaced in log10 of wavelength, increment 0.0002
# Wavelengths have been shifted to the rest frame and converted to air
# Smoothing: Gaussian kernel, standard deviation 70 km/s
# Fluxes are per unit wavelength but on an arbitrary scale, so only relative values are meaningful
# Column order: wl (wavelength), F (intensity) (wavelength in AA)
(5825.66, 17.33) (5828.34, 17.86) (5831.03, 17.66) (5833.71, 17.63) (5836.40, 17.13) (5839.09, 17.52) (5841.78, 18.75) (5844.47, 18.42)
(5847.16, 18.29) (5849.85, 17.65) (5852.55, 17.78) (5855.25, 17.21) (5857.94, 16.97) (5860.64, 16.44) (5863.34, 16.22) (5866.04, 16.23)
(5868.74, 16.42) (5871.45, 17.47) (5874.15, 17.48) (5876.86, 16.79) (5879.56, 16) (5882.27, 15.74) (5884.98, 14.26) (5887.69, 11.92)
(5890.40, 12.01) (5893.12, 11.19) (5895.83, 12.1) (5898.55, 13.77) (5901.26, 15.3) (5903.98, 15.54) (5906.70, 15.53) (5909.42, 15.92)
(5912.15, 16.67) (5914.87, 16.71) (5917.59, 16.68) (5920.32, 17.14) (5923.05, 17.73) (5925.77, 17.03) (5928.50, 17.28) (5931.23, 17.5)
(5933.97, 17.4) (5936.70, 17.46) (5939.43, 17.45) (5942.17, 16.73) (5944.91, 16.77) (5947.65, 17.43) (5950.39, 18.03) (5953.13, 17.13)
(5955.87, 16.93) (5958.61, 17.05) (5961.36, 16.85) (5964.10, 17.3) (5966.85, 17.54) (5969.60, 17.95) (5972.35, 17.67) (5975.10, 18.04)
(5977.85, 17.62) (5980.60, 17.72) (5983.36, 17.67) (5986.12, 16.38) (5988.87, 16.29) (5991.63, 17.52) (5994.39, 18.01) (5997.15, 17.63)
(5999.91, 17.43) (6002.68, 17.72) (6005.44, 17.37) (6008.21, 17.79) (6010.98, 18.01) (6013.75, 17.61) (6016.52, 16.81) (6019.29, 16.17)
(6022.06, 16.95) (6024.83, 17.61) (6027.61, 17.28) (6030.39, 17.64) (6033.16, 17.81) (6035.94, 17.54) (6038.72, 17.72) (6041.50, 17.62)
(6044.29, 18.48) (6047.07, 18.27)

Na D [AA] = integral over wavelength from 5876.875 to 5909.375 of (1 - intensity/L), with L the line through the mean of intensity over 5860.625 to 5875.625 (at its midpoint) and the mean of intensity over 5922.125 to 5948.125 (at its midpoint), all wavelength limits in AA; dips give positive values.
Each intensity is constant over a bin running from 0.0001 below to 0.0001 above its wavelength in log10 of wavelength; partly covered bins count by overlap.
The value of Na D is 5.36 AA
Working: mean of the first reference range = 16.7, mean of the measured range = 14.1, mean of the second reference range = 17.3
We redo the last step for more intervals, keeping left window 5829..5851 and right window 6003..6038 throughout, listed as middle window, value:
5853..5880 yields 1.6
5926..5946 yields 0.5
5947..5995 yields 0.4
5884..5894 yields 3.1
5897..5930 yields 2.7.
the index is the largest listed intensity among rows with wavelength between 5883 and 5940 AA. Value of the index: 17.73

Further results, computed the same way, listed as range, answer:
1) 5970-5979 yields 18.04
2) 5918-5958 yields 18.03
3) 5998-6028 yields 18.01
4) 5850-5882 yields 17.78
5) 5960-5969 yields 17.54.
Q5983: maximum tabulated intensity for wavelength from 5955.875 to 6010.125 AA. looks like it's 18.04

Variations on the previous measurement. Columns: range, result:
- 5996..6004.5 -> 17.72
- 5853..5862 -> 17.21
